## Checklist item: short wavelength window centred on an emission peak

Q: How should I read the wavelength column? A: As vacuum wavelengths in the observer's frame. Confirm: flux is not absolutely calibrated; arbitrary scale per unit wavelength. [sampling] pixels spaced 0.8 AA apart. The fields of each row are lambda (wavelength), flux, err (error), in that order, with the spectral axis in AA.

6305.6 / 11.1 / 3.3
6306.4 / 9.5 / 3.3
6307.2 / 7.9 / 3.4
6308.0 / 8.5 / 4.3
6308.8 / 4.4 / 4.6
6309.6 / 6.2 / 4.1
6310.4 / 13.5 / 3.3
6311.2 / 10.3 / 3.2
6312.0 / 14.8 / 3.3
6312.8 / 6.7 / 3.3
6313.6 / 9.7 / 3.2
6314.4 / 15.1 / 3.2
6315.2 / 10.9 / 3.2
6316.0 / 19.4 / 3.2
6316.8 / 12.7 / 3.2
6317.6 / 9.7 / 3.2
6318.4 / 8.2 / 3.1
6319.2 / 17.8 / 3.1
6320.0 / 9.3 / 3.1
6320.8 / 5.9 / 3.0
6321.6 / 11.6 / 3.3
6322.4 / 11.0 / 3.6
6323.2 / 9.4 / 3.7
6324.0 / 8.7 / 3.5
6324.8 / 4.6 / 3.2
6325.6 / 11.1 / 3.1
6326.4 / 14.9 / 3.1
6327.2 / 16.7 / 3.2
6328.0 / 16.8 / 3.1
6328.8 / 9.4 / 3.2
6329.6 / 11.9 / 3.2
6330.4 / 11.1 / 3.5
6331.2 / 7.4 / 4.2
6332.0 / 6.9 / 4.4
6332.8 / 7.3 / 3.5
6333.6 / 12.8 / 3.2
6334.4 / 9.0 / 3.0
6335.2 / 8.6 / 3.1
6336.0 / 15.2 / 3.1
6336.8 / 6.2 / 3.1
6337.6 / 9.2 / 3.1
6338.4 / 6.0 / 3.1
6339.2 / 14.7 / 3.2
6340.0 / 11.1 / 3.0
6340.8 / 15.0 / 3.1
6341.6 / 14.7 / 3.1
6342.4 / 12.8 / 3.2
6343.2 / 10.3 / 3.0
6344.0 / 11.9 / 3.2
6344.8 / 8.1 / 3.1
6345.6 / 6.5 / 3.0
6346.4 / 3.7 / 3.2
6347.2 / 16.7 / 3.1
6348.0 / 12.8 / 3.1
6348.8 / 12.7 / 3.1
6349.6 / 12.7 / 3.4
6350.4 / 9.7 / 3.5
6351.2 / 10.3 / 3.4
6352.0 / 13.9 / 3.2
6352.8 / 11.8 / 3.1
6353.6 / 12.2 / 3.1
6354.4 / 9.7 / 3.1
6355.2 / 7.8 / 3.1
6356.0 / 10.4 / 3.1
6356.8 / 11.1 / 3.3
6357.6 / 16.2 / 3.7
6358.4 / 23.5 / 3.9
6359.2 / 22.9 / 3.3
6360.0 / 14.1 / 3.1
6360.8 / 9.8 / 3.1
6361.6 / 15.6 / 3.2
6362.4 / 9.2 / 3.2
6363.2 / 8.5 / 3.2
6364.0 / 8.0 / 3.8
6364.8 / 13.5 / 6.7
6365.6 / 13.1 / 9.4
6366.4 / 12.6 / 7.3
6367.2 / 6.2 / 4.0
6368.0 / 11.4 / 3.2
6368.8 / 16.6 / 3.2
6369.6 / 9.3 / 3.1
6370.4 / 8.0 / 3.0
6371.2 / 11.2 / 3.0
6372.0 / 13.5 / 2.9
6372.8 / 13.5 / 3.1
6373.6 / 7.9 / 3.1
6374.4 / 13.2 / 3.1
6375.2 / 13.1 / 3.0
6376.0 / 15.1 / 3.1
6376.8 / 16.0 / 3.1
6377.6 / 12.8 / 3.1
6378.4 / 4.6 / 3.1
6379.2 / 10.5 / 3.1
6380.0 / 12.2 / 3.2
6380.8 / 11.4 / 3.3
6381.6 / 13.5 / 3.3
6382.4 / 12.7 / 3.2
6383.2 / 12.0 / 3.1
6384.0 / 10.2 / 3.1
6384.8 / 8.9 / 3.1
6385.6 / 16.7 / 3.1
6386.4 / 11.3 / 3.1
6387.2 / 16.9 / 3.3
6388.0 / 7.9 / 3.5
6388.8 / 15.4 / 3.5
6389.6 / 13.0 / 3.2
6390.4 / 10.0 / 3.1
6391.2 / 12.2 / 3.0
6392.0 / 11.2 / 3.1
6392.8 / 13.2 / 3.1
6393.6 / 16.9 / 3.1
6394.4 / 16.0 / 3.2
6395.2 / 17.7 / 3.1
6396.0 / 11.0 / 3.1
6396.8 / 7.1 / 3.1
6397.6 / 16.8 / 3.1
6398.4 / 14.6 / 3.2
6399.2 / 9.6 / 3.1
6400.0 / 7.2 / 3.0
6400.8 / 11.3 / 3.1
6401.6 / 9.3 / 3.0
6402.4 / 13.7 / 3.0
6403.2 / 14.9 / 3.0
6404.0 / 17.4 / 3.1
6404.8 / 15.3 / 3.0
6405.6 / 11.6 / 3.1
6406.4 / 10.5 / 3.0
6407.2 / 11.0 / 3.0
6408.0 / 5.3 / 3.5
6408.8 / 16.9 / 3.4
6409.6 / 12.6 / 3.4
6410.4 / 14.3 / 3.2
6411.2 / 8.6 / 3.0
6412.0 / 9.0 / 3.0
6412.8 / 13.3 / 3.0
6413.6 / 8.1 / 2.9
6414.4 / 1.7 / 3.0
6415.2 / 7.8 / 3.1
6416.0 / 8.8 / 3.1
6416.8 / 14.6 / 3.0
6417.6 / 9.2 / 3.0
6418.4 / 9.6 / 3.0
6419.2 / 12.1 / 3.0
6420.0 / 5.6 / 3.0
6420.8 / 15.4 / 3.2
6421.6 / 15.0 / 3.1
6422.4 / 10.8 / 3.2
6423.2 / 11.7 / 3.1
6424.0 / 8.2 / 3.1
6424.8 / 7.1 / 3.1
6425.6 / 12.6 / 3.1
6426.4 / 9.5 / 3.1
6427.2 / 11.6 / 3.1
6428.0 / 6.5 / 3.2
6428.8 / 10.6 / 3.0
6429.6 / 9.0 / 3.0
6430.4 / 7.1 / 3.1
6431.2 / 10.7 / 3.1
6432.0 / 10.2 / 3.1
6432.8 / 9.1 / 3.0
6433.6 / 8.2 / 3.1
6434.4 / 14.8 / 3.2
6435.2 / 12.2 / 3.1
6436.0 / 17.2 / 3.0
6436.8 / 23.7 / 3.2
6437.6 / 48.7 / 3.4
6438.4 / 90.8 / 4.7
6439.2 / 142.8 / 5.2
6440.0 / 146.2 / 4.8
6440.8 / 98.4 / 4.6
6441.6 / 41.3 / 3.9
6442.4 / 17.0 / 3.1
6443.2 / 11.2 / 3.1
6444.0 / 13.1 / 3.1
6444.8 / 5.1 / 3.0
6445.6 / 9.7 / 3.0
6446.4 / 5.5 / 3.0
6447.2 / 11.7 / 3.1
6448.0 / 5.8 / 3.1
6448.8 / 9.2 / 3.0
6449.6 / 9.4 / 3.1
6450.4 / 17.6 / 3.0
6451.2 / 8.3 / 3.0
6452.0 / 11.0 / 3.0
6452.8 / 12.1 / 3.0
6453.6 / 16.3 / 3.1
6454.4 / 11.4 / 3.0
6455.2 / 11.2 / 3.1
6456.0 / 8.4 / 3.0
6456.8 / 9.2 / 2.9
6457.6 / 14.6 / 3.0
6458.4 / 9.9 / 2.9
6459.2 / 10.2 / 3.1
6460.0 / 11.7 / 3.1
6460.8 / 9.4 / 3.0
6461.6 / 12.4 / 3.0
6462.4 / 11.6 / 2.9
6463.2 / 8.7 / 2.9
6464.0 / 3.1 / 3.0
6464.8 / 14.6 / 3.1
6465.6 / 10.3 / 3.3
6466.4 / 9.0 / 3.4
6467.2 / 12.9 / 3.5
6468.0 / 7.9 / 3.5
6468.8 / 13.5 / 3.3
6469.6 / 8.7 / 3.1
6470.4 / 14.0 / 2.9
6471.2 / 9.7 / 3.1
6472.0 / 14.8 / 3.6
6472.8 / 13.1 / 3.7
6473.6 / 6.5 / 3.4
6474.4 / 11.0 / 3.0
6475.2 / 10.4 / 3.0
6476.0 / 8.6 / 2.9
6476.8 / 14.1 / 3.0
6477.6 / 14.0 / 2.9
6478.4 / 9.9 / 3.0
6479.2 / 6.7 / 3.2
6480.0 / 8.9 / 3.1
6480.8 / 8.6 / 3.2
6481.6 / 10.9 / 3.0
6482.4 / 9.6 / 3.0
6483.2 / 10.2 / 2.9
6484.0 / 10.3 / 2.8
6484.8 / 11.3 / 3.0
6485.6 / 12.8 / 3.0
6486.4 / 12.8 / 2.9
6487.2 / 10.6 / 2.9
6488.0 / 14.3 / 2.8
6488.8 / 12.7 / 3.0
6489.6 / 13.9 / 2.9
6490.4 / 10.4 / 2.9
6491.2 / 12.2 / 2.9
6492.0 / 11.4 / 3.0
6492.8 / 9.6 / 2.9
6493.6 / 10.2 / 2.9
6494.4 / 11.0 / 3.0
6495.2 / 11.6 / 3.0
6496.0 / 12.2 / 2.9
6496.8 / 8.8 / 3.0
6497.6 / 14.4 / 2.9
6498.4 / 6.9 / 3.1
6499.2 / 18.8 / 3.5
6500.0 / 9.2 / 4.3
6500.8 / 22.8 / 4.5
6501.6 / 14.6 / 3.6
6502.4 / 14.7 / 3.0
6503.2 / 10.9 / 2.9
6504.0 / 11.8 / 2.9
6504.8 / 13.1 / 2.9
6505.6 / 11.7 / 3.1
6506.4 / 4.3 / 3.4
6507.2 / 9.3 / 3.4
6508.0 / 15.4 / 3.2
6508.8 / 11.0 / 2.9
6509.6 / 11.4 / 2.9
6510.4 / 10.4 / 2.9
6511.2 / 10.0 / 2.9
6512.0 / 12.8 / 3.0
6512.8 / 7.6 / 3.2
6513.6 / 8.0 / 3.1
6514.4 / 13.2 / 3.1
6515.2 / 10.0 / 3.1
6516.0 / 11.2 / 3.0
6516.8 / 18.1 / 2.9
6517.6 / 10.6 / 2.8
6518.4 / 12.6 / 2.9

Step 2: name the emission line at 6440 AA H-beta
